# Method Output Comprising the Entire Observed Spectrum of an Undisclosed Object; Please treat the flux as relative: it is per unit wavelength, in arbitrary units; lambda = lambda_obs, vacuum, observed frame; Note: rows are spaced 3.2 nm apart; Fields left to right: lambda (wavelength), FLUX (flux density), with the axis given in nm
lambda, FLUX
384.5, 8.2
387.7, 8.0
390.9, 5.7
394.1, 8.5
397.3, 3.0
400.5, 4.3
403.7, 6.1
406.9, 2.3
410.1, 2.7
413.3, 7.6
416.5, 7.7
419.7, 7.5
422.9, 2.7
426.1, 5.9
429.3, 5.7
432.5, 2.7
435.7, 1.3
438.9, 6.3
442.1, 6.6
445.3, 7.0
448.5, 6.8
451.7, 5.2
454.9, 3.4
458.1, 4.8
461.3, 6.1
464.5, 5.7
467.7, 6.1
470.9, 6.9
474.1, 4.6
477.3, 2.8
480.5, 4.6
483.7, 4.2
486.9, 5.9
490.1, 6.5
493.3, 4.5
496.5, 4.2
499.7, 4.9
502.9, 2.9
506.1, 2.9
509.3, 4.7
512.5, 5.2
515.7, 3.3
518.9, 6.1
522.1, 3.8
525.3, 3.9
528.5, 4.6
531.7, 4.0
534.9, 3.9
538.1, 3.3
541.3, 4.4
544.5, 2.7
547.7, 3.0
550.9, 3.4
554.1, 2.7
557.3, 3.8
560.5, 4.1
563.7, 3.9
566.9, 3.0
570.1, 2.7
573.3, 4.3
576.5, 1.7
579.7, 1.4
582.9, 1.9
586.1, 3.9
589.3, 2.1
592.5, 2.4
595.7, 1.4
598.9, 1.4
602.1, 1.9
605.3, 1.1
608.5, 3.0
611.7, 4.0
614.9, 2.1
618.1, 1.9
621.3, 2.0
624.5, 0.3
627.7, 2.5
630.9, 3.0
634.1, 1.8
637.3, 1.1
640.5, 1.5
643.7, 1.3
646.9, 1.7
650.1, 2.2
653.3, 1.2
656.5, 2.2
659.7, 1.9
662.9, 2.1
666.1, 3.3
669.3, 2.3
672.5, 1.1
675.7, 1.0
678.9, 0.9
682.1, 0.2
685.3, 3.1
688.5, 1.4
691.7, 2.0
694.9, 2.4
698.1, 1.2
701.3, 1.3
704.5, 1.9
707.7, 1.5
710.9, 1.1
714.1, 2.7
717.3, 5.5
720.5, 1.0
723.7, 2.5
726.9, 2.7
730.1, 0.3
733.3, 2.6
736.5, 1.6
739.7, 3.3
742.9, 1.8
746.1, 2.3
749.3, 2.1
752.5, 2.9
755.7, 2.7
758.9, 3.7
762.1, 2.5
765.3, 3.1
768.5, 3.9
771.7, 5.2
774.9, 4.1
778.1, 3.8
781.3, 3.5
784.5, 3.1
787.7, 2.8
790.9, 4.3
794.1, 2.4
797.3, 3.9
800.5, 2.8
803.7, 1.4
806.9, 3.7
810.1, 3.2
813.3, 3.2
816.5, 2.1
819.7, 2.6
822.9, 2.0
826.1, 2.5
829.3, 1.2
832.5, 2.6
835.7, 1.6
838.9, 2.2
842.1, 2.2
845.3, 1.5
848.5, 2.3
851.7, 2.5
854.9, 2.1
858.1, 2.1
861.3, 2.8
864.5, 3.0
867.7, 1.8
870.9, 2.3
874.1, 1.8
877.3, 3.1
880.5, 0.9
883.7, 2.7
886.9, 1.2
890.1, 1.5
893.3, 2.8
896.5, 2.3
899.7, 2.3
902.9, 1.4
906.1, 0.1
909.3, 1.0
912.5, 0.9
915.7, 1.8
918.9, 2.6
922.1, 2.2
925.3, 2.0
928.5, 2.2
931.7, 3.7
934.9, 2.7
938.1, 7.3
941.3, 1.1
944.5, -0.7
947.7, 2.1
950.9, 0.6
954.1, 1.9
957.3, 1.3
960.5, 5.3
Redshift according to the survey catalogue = 0.920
